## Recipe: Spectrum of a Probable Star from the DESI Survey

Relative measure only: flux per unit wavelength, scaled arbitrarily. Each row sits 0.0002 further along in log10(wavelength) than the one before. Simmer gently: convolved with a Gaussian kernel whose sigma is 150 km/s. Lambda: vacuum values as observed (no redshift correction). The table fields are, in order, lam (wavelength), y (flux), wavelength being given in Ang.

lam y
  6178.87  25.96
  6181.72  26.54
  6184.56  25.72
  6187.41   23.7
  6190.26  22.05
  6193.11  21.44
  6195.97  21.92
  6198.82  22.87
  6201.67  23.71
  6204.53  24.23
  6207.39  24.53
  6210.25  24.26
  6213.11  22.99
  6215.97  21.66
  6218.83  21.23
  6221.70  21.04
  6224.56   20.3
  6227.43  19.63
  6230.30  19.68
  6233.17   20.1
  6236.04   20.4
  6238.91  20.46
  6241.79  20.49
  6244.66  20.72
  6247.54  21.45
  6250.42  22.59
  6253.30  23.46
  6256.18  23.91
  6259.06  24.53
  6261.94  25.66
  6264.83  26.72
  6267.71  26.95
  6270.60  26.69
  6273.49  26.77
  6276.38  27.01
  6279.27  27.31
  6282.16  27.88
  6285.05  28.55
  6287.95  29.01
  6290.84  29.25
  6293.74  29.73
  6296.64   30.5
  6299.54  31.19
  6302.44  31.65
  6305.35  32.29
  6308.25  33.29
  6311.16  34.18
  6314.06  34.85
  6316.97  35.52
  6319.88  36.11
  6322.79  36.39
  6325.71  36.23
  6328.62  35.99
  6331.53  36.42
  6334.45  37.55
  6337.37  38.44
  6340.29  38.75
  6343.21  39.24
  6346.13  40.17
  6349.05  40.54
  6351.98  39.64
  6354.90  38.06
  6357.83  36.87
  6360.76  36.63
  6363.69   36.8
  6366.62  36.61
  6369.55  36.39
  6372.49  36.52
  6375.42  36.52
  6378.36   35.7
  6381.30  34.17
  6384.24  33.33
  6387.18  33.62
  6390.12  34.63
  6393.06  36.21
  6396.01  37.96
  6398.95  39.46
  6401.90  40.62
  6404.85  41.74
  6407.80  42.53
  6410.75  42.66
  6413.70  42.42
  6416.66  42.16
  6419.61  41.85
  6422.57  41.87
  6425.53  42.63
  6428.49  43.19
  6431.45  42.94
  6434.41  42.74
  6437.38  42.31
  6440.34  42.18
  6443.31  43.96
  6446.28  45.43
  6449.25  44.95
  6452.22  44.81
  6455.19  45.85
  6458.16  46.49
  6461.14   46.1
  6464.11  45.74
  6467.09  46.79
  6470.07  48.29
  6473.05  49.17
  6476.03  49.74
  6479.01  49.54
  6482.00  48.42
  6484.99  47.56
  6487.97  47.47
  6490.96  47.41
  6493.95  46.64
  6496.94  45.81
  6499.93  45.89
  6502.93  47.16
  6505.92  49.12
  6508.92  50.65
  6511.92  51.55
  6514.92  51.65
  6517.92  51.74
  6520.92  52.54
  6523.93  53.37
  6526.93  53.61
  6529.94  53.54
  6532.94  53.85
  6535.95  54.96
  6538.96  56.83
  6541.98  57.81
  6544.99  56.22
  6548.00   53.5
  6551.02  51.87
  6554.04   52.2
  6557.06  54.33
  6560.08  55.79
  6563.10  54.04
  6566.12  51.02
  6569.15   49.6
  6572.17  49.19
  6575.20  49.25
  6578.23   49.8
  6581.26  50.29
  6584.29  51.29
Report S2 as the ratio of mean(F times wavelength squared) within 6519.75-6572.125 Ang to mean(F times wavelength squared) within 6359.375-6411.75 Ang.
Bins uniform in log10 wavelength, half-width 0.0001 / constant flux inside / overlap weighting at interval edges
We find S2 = 1.51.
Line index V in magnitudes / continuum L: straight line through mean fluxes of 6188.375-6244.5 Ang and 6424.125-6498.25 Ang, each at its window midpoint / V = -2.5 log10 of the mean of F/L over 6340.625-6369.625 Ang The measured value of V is -0.08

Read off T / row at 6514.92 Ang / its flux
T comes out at 51.65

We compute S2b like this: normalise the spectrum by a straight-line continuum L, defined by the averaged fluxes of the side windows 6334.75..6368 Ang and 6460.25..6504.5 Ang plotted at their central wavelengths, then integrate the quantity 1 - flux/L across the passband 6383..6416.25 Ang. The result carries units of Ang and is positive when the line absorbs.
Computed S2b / 2.34 Ang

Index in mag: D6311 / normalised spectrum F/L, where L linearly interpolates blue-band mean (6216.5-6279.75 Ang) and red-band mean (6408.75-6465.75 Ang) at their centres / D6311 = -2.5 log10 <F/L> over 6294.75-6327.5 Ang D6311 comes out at -0.133 mag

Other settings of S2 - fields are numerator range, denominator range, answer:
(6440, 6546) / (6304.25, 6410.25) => 1.39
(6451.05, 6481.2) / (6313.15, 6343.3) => 1.34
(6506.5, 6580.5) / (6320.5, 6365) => 1.49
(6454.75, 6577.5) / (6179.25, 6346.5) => 1.99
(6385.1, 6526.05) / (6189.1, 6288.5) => 2.06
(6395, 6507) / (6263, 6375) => 1.38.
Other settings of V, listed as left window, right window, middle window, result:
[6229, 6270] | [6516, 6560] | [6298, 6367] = -0.15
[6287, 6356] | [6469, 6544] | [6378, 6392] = 0.18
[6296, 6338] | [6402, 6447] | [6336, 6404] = 0.04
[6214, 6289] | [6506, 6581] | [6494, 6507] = 0.04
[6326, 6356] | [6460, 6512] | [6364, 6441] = 0.08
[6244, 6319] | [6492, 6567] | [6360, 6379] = 0.01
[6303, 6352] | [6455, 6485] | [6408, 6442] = 0.04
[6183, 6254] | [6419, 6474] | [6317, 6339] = -0.12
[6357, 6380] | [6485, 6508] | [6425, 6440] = -0.02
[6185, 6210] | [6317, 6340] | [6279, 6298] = 0.13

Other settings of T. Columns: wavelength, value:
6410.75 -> 42.66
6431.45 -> 42.94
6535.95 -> 54.96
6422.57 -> 41.87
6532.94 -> 53.85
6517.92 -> 51.74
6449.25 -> 44.95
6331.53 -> 36.42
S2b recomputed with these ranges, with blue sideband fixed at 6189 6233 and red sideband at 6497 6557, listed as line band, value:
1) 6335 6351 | -2.1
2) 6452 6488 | -0.4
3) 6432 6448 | 0.3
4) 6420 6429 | 0.0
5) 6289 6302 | 0.0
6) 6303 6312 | -0.5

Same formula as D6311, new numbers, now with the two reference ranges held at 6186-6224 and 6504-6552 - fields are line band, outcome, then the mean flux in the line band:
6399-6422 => 0.008 mag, 41.8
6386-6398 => 0.130 mag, 35.8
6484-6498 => 0.062 mag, 47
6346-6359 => -0.068 mag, 39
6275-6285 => 0.084 mag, 27.6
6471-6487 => -0.005 mag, 48.8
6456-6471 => 0.013 mag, 46.6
